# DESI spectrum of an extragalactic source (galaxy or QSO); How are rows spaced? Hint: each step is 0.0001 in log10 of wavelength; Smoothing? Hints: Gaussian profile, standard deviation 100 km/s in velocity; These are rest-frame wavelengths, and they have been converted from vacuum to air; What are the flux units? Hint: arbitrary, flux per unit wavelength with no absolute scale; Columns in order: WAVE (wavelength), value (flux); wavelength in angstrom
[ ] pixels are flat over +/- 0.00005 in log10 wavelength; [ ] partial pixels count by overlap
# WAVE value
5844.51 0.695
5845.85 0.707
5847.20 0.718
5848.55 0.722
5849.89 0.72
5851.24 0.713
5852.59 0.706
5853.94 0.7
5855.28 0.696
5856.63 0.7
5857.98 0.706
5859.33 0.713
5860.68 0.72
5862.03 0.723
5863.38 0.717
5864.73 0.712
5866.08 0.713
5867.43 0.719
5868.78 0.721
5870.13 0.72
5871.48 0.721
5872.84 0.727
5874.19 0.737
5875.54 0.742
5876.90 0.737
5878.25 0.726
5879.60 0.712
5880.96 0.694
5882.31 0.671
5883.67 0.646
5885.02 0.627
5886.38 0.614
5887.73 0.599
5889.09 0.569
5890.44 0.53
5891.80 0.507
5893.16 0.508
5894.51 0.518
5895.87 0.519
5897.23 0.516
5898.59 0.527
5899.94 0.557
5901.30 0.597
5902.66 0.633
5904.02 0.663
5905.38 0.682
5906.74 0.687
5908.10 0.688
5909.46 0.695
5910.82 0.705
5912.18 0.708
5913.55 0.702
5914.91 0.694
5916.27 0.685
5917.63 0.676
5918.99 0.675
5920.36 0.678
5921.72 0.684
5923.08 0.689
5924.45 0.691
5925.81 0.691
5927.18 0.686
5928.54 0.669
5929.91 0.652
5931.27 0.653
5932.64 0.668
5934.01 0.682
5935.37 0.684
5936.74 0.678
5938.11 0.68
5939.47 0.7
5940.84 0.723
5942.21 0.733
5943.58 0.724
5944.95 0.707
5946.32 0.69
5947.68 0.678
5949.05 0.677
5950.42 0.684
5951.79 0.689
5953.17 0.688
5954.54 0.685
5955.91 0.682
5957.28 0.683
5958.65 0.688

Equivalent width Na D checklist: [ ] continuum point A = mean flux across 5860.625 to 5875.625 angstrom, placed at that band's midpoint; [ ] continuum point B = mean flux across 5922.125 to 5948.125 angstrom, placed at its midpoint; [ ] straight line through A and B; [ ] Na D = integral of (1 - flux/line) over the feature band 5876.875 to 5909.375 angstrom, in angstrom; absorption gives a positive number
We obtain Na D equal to 4.4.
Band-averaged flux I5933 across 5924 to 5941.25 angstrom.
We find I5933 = 0.681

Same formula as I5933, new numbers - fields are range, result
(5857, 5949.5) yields 0.669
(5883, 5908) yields 0.586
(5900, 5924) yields 0.676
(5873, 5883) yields 0.717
